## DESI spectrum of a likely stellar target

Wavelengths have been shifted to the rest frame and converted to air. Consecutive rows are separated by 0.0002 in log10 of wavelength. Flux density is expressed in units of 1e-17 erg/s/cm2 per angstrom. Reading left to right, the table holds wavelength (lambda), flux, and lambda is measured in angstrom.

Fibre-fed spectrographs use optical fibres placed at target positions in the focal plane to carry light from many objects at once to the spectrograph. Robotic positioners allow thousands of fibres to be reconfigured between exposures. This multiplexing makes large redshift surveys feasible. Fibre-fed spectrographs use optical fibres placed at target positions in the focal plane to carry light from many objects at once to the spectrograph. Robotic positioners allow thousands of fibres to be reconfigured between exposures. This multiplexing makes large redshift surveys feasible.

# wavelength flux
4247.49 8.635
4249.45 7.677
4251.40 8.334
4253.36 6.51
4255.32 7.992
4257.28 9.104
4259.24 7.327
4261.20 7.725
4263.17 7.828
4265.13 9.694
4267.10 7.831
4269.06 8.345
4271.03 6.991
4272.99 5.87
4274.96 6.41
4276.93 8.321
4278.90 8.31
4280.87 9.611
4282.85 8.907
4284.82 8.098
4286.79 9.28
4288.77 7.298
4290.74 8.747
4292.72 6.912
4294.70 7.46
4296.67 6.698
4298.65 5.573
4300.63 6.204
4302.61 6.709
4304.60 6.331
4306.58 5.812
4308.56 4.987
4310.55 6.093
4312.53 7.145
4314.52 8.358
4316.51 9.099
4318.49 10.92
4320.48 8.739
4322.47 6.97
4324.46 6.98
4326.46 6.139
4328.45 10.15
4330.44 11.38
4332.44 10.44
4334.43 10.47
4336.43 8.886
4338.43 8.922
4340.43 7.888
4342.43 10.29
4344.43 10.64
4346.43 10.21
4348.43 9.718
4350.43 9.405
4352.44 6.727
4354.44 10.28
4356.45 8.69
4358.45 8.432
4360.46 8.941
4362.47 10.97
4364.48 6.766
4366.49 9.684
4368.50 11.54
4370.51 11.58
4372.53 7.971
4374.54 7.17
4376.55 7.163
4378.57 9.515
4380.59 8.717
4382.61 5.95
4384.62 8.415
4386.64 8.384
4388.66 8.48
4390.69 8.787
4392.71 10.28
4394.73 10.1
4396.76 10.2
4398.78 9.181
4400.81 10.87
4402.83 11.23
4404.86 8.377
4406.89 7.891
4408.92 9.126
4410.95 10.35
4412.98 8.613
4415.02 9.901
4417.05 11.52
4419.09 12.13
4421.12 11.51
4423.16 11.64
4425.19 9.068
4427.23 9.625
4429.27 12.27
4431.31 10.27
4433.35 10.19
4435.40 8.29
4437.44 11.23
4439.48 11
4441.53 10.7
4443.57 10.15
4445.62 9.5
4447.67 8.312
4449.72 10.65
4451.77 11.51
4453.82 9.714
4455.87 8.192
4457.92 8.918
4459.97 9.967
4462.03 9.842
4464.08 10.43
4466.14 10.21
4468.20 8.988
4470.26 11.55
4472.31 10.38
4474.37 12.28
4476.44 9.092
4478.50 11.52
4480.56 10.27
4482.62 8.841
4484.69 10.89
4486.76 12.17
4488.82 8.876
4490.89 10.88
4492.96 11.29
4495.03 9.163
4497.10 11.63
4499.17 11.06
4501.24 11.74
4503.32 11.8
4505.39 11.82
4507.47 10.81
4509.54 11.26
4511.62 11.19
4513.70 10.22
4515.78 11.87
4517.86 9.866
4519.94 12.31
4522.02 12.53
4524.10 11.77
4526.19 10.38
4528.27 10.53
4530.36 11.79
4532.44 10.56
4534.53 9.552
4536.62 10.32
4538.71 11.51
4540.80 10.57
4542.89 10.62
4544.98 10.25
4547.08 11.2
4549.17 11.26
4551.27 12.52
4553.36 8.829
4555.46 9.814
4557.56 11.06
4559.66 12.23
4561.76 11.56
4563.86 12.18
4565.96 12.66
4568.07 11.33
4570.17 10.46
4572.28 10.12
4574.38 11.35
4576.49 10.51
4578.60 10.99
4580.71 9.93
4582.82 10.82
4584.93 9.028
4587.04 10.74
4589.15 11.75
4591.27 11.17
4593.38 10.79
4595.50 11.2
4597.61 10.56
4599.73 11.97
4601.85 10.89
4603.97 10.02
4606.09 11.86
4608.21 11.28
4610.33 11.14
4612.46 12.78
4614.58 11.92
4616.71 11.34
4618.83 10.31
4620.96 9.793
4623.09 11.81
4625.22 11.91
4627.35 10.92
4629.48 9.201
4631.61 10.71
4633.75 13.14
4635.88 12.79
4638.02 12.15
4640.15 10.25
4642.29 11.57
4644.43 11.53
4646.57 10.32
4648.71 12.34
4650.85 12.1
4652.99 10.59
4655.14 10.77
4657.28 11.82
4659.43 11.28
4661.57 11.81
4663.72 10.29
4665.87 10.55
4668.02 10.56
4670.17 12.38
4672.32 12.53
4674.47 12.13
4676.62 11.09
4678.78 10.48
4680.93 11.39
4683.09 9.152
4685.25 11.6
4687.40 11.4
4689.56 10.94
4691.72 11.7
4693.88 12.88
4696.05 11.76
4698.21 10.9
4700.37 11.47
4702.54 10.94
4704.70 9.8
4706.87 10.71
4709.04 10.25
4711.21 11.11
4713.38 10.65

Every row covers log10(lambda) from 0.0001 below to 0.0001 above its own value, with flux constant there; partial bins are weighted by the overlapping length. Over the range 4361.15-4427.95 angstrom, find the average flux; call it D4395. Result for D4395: 9.48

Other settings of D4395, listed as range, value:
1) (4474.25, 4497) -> 10.5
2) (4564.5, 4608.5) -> 10.9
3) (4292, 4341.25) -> 7.82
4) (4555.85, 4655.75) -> 11.2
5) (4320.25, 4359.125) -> 9.08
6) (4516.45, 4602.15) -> 11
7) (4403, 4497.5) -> 10.2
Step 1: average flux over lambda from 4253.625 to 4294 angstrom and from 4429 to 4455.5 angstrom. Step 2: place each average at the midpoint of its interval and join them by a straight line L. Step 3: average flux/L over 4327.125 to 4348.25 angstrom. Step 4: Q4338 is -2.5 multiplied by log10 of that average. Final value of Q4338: -0.12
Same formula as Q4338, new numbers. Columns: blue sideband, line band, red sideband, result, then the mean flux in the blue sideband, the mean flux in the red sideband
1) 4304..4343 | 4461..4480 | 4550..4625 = -0.07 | 8.3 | 11.1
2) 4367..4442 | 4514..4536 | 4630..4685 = -0.06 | 9.7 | 11.3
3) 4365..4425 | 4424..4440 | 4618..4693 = -0.05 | 9.5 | 11.2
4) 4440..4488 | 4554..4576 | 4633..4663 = -0.03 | 10.2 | 11.6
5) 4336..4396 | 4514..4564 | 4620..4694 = -0.07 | 9.02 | 11.3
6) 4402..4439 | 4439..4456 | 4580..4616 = 0.03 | 10.2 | 11.1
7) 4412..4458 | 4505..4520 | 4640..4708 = -0.05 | 10.2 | 11.2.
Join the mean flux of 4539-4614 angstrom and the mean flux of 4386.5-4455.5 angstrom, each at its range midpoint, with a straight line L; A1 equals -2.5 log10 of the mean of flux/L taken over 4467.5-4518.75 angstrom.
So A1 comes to -0.030 mag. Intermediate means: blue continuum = 10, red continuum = 11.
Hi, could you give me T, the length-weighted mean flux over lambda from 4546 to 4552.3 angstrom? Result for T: 11.6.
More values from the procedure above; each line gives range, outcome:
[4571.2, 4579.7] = 10.7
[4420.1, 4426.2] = 10.8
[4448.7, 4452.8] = 11.1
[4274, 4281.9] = 8.16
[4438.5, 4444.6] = 10.6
